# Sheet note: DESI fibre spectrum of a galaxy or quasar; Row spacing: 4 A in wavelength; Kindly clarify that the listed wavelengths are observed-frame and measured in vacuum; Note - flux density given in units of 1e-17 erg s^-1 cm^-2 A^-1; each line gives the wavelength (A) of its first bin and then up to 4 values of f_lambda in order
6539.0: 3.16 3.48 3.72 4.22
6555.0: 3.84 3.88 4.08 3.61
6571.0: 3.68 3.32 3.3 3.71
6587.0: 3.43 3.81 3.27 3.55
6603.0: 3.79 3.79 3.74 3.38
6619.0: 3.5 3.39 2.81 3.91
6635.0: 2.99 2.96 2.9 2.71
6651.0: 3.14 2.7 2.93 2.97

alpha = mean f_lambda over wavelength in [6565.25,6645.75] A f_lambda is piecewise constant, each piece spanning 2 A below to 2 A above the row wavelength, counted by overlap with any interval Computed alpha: 3.43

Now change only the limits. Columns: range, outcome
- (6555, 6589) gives 3.64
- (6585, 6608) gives 3.6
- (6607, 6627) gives 3.46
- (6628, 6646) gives 3.14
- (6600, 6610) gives 3.76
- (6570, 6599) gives 3.5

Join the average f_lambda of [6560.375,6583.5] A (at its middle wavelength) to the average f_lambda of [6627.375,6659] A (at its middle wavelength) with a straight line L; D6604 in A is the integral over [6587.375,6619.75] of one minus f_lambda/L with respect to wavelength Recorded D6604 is -2.4 A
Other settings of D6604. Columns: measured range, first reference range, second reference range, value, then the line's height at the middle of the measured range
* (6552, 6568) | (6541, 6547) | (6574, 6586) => -1.72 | 3.51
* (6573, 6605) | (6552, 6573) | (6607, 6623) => 1.46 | 3.69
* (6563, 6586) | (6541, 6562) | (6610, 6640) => 0.71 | 3.68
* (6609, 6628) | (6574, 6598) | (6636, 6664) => -1.21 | 3.19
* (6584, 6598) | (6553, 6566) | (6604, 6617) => 0.85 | 3.75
